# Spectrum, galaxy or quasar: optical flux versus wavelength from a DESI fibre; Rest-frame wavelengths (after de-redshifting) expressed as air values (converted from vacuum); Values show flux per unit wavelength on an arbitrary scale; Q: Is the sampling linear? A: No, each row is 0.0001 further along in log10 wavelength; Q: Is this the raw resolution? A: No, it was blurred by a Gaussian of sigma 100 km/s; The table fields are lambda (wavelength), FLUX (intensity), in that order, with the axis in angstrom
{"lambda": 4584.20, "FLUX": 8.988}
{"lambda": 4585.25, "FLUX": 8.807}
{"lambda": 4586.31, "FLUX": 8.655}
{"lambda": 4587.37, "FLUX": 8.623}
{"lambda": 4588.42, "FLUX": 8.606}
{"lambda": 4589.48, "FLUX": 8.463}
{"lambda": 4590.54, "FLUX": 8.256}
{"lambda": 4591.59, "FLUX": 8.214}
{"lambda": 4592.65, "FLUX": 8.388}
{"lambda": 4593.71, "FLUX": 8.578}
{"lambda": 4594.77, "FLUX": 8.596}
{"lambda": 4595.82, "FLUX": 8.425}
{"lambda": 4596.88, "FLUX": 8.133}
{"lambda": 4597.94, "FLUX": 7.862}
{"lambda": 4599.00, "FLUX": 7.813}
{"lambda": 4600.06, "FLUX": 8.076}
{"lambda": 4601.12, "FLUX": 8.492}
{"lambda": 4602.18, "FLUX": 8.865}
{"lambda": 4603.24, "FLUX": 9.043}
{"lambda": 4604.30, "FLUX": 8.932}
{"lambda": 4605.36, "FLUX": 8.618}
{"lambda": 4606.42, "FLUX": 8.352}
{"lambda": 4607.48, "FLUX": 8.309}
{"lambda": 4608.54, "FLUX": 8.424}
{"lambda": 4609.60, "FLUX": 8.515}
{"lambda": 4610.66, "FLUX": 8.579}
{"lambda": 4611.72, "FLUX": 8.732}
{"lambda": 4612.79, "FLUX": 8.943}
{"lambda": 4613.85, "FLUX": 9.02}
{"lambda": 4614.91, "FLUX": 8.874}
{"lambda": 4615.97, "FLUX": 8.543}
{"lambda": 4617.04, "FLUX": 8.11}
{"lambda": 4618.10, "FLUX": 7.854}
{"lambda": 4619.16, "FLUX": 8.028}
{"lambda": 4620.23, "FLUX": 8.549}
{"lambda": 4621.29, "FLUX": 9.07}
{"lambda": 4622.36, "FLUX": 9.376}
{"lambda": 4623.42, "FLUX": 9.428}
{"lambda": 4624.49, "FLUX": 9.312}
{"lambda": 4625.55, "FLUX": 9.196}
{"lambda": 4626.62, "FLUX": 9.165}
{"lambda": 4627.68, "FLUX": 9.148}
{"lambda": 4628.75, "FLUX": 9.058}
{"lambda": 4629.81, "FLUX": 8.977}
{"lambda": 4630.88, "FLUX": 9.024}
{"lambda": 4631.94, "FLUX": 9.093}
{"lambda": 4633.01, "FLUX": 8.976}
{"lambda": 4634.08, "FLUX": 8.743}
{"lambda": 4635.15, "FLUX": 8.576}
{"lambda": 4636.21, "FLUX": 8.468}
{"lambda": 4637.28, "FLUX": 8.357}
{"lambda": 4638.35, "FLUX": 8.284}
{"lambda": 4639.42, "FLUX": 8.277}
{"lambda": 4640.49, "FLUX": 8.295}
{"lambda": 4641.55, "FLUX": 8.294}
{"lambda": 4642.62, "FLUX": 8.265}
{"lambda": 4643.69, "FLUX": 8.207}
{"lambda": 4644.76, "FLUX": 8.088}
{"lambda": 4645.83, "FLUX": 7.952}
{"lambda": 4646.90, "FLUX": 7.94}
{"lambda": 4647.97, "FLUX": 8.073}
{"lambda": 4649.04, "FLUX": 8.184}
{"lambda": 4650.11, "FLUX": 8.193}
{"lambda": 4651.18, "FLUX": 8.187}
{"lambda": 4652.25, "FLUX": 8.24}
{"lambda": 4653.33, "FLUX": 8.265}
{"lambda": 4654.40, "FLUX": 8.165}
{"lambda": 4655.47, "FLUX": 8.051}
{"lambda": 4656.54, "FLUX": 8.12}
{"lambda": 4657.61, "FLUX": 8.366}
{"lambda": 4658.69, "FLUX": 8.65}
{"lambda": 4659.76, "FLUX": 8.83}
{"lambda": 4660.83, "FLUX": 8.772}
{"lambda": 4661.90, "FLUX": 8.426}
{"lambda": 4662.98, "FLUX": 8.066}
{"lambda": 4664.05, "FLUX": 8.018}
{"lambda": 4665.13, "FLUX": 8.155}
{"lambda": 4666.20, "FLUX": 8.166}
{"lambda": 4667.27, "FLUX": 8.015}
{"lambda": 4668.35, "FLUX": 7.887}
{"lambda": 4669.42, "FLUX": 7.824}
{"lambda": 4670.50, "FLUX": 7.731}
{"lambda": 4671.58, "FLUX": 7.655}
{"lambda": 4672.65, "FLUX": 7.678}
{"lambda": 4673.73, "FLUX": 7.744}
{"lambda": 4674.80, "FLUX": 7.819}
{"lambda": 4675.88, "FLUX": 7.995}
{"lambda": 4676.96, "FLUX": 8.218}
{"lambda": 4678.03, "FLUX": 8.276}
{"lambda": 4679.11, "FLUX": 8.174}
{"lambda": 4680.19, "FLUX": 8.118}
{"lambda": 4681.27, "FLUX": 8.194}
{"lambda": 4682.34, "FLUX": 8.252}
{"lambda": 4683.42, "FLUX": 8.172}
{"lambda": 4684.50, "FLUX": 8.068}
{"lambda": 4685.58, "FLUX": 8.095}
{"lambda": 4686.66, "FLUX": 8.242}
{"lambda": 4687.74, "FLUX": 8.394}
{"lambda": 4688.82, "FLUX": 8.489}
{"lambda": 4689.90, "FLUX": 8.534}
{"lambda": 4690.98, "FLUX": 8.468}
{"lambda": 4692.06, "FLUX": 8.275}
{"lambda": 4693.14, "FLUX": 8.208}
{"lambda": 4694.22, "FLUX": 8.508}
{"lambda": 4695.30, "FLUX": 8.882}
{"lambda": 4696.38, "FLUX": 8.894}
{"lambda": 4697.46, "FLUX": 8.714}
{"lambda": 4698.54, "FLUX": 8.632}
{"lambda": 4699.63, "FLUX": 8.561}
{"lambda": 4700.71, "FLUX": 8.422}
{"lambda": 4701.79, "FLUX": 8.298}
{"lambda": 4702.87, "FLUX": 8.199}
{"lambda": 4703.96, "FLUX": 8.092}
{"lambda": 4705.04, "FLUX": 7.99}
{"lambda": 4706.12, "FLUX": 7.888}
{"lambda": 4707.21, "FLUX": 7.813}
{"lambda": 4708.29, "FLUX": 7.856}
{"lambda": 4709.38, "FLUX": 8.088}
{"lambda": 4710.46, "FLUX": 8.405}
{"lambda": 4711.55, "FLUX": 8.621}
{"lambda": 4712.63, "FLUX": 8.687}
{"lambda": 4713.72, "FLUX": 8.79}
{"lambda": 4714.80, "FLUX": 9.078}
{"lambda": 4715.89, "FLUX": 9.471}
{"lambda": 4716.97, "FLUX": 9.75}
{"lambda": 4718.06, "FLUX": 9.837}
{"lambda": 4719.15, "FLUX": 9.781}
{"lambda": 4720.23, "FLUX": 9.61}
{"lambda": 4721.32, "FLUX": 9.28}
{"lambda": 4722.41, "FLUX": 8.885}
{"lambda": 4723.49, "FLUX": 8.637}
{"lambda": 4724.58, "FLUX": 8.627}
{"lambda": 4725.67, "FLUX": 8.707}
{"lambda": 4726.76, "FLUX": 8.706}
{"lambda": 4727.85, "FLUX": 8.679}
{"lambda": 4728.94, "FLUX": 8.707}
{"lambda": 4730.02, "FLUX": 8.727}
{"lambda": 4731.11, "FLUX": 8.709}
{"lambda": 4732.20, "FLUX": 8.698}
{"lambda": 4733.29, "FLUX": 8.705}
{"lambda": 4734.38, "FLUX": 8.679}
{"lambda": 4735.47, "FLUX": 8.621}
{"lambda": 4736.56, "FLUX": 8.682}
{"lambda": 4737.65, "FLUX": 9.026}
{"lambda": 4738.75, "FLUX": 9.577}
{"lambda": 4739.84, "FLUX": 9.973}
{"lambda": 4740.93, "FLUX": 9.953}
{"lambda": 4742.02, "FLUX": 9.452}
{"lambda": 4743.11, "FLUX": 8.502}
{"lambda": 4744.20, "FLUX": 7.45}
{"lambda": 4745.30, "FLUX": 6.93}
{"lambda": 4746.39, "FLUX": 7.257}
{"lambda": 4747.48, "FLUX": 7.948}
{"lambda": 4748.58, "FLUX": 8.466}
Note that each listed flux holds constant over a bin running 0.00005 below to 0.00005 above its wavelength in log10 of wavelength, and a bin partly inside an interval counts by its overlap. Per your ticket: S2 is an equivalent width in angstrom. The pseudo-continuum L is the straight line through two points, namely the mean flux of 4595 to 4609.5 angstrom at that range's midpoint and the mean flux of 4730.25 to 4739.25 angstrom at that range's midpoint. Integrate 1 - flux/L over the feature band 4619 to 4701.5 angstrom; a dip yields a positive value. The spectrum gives 1.9 angstrom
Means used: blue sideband 8.42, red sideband 8.82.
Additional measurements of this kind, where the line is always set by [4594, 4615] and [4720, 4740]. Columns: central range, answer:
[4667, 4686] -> 1.6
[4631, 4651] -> 0.6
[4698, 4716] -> 0.9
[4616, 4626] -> -0.2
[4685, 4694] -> 0.4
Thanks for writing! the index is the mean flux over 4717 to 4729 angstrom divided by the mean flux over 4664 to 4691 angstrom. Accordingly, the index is 1.12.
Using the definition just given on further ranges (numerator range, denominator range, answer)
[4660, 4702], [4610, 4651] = 0.96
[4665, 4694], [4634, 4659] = 0.98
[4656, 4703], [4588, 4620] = 0.98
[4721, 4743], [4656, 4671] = 1.09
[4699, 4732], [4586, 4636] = 1.01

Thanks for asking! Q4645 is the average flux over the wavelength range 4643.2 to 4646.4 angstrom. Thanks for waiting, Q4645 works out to 8.08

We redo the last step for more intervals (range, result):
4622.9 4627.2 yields 9.27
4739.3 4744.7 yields 9.09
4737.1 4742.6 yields 9.59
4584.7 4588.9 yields 8.68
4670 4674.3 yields 7.71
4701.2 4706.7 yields 8.09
